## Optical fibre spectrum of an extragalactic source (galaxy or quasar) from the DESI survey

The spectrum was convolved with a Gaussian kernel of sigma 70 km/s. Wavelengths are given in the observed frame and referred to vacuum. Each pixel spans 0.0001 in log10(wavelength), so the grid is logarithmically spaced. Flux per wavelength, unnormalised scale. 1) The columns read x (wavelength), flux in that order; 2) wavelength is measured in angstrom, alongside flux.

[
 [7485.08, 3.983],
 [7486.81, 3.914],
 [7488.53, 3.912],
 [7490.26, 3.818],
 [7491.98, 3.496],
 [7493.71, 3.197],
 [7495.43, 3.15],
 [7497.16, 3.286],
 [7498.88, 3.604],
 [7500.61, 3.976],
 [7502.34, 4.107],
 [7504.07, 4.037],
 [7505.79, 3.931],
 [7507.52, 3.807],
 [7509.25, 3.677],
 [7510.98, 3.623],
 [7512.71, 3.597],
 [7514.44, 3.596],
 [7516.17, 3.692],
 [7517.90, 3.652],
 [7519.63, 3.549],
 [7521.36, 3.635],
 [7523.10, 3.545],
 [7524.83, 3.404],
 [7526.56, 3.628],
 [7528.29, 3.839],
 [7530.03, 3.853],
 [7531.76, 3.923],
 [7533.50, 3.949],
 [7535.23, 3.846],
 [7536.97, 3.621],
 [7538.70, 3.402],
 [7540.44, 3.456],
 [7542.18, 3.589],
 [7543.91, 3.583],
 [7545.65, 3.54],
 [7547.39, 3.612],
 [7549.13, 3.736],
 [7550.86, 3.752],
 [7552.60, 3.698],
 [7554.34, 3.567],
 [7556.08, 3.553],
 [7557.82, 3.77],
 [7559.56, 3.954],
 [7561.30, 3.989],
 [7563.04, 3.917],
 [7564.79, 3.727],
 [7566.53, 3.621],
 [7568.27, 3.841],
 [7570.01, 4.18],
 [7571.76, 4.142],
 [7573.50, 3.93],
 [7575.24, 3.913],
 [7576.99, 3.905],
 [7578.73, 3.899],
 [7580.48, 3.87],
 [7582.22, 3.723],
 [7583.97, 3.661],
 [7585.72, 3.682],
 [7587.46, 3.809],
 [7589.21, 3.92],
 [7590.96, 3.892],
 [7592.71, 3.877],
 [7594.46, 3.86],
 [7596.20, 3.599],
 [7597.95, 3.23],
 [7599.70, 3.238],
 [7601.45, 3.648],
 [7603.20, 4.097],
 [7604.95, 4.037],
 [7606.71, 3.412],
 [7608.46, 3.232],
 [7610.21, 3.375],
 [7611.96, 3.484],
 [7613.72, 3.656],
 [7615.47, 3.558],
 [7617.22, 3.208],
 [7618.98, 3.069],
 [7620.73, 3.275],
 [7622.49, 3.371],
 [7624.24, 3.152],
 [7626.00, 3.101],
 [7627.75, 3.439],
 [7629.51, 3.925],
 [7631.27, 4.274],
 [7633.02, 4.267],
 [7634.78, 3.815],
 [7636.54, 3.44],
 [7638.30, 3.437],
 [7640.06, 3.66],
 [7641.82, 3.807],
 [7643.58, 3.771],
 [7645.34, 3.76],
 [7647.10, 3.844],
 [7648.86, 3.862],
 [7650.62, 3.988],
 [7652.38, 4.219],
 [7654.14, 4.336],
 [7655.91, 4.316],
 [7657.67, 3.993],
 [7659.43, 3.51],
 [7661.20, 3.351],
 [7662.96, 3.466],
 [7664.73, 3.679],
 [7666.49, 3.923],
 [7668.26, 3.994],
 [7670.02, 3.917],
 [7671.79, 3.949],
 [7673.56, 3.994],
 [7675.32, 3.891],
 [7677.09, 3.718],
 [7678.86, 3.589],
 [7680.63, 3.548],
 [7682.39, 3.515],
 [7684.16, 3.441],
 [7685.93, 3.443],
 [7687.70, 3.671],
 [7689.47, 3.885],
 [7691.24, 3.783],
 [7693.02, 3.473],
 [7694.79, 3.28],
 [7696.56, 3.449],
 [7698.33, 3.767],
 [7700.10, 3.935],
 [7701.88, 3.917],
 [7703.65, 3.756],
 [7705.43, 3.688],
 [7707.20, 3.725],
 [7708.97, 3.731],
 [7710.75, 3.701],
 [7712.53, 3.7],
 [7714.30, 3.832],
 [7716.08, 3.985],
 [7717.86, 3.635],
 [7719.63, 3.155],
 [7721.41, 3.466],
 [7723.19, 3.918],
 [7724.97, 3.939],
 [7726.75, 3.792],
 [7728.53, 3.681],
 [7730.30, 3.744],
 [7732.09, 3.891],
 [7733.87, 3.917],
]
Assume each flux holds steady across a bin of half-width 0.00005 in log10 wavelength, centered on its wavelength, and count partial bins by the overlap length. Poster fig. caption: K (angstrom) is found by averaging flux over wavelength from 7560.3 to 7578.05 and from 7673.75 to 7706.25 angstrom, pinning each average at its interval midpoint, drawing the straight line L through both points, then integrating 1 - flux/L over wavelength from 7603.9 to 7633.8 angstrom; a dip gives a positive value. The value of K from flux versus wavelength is 2.3 angstrom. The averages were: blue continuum 3.92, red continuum 3.66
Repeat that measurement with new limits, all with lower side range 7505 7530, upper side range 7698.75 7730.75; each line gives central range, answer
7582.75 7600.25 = 0.02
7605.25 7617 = 0.73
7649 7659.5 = -1.06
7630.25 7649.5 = -0.54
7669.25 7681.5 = -0.25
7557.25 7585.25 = -1.48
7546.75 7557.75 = 0.04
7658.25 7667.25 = 0.30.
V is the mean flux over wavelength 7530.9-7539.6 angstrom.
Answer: 3.75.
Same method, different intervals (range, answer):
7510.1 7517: 3.63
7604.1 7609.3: 3.56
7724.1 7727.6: 3.86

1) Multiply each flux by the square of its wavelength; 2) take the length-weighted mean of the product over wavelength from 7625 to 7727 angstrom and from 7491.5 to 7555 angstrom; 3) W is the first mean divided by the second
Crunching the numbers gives 1.07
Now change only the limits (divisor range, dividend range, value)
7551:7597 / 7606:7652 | 0.95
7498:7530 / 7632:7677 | 1.07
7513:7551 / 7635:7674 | 1.08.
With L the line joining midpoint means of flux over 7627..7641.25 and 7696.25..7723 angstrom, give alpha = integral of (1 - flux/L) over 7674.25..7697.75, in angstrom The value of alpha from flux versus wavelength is 0.8 angstrom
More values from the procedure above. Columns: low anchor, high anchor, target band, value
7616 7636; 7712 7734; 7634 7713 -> -2.5 angstrom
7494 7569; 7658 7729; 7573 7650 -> 0.7 angstrom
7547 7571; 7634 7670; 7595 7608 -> 0.7 angstrom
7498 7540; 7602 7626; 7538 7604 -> -3.3 angstrom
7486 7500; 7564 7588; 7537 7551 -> 0.6 angstrom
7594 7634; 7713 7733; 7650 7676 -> -2.0 angstrom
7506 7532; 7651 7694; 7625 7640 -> 0.2 angstrom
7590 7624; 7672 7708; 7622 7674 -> -2.7 angstrom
